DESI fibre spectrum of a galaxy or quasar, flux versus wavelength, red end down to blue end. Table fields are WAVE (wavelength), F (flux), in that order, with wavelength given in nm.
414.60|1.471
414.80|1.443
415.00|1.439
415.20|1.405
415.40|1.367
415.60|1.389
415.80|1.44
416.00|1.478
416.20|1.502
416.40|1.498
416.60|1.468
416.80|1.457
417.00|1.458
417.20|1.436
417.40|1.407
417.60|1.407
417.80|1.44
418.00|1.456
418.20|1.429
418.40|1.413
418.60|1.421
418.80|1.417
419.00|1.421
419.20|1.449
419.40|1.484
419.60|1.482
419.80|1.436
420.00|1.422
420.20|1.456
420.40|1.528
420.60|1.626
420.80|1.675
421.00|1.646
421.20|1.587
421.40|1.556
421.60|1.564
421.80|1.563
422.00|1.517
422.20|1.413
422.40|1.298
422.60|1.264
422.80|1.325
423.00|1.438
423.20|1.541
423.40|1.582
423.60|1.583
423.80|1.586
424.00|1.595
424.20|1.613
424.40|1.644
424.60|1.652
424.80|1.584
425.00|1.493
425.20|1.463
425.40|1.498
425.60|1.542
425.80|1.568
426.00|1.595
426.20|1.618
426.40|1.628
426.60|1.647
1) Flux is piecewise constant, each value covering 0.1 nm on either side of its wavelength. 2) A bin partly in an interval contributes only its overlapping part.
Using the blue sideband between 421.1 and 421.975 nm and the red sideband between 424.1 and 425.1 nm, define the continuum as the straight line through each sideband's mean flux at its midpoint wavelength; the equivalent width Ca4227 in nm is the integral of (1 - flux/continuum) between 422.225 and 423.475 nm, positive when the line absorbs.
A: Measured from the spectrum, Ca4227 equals 0.137 nm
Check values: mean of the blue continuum 1.56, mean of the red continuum 1.6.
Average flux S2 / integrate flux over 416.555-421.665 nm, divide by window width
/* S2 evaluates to 1.48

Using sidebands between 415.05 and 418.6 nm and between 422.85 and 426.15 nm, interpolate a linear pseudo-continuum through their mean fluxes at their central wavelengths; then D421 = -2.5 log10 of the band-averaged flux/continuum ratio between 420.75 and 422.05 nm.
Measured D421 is -0.05 mag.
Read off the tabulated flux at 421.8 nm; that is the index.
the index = 1.563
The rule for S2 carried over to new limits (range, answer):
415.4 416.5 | 1.45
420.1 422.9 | 1.5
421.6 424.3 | 1.49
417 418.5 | 1.43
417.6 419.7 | 1.44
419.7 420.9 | 1.52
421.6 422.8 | 1.42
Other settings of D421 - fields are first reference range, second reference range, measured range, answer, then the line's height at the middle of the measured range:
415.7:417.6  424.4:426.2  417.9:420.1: 0.03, 1.49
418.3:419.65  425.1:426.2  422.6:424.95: -0.02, 1.51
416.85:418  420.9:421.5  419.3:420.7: 0.04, 1.54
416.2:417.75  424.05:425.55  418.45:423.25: 0.02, 1.51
